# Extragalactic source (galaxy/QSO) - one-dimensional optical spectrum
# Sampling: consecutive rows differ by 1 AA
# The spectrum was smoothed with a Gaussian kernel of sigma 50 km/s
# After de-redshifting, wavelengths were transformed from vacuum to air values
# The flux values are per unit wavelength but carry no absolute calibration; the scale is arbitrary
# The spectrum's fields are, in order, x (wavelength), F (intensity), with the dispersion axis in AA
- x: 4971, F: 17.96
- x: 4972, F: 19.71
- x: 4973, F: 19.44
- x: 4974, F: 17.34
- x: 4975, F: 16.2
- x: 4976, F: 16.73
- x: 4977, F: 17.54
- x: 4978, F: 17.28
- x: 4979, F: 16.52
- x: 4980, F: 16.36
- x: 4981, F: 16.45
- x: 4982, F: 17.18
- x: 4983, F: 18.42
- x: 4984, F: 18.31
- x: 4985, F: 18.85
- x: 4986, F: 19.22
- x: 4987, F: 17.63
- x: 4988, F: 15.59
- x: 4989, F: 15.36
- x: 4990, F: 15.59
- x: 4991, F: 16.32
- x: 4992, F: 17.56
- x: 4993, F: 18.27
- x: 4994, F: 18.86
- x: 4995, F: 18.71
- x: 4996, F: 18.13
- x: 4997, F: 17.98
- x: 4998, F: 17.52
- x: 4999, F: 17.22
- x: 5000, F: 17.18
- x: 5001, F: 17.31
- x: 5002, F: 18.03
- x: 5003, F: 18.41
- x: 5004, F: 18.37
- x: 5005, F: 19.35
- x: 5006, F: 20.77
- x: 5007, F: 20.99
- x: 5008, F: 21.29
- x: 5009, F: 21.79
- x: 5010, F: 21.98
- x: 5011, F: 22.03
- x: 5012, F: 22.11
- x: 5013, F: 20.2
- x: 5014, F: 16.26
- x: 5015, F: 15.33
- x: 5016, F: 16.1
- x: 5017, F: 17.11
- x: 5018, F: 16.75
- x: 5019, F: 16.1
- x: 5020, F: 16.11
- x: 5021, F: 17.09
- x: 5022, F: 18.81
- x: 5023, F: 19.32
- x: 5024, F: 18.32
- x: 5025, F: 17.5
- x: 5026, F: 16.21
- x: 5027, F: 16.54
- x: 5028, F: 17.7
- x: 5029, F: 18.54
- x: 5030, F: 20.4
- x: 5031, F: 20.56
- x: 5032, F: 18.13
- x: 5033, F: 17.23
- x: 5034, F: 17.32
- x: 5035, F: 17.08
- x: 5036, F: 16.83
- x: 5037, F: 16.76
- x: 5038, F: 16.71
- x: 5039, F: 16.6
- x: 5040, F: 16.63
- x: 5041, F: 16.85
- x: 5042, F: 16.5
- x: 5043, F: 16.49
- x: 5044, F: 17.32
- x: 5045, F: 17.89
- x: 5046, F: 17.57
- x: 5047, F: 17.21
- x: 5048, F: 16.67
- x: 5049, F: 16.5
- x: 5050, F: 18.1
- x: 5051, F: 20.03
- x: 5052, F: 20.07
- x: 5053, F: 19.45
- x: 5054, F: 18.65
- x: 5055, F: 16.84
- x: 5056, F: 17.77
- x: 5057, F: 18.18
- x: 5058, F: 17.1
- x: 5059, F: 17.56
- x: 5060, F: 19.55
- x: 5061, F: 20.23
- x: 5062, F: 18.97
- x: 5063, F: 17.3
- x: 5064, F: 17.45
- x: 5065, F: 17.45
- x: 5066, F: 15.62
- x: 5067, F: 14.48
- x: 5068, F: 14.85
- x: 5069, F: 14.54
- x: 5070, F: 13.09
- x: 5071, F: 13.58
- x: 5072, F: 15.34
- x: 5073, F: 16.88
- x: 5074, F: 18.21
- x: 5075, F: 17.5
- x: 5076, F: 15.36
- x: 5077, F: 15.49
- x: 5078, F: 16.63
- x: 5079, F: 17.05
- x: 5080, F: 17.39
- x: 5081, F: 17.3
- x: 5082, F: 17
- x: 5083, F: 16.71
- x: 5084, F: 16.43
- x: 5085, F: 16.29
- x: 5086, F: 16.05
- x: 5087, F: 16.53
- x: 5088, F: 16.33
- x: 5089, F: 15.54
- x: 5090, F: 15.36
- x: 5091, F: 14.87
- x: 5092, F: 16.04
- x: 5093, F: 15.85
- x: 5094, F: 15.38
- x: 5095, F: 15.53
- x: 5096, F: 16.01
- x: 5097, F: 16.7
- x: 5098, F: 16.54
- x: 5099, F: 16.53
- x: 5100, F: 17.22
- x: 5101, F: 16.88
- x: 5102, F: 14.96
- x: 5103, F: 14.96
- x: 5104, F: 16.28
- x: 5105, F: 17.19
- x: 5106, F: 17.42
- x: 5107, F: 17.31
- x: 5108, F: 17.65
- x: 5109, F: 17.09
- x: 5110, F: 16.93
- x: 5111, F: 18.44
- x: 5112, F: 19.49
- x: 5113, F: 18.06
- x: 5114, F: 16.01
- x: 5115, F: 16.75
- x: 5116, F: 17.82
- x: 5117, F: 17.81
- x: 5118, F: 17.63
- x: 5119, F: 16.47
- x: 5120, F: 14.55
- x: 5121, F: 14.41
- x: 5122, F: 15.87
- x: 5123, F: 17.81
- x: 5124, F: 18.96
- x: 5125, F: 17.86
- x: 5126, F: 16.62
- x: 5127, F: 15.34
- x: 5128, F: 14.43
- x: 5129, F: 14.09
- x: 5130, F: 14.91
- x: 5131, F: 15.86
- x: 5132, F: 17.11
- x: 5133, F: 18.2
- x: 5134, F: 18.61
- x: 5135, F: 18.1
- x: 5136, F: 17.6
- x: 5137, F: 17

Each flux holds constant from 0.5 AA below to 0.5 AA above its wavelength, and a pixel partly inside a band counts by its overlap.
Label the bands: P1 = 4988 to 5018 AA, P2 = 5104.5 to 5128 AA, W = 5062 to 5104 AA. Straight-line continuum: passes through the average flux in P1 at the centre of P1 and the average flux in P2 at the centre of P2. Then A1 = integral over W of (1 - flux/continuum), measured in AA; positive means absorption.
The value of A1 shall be 3.21 AA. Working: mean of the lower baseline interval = 18.4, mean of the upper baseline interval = 17.1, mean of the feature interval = 16.1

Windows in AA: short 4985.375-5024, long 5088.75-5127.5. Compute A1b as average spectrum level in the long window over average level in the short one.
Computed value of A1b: 0.9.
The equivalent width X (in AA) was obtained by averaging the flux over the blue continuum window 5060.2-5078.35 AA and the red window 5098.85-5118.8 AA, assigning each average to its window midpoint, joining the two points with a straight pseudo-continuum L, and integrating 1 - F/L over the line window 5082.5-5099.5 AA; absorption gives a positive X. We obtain 0.7 AA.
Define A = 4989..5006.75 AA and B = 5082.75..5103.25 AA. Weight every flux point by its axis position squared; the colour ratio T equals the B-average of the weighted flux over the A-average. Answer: 0.9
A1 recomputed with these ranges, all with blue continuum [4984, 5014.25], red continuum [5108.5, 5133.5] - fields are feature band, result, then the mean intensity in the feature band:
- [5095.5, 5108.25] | 0.4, 16.6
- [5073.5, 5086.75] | 0.5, 16.7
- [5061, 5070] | 0.6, 16.4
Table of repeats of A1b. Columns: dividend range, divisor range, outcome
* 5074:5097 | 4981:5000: 0.93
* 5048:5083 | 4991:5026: 0.93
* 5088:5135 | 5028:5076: 0.96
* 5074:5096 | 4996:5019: 0.87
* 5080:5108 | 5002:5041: 0.89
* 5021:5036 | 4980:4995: 1.04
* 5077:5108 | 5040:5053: 0.93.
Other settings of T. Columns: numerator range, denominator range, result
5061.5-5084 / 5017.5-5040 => 0.94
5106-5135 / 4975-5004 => 1.02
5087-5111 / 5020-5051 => 0.96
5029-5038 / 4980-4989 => 1.05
